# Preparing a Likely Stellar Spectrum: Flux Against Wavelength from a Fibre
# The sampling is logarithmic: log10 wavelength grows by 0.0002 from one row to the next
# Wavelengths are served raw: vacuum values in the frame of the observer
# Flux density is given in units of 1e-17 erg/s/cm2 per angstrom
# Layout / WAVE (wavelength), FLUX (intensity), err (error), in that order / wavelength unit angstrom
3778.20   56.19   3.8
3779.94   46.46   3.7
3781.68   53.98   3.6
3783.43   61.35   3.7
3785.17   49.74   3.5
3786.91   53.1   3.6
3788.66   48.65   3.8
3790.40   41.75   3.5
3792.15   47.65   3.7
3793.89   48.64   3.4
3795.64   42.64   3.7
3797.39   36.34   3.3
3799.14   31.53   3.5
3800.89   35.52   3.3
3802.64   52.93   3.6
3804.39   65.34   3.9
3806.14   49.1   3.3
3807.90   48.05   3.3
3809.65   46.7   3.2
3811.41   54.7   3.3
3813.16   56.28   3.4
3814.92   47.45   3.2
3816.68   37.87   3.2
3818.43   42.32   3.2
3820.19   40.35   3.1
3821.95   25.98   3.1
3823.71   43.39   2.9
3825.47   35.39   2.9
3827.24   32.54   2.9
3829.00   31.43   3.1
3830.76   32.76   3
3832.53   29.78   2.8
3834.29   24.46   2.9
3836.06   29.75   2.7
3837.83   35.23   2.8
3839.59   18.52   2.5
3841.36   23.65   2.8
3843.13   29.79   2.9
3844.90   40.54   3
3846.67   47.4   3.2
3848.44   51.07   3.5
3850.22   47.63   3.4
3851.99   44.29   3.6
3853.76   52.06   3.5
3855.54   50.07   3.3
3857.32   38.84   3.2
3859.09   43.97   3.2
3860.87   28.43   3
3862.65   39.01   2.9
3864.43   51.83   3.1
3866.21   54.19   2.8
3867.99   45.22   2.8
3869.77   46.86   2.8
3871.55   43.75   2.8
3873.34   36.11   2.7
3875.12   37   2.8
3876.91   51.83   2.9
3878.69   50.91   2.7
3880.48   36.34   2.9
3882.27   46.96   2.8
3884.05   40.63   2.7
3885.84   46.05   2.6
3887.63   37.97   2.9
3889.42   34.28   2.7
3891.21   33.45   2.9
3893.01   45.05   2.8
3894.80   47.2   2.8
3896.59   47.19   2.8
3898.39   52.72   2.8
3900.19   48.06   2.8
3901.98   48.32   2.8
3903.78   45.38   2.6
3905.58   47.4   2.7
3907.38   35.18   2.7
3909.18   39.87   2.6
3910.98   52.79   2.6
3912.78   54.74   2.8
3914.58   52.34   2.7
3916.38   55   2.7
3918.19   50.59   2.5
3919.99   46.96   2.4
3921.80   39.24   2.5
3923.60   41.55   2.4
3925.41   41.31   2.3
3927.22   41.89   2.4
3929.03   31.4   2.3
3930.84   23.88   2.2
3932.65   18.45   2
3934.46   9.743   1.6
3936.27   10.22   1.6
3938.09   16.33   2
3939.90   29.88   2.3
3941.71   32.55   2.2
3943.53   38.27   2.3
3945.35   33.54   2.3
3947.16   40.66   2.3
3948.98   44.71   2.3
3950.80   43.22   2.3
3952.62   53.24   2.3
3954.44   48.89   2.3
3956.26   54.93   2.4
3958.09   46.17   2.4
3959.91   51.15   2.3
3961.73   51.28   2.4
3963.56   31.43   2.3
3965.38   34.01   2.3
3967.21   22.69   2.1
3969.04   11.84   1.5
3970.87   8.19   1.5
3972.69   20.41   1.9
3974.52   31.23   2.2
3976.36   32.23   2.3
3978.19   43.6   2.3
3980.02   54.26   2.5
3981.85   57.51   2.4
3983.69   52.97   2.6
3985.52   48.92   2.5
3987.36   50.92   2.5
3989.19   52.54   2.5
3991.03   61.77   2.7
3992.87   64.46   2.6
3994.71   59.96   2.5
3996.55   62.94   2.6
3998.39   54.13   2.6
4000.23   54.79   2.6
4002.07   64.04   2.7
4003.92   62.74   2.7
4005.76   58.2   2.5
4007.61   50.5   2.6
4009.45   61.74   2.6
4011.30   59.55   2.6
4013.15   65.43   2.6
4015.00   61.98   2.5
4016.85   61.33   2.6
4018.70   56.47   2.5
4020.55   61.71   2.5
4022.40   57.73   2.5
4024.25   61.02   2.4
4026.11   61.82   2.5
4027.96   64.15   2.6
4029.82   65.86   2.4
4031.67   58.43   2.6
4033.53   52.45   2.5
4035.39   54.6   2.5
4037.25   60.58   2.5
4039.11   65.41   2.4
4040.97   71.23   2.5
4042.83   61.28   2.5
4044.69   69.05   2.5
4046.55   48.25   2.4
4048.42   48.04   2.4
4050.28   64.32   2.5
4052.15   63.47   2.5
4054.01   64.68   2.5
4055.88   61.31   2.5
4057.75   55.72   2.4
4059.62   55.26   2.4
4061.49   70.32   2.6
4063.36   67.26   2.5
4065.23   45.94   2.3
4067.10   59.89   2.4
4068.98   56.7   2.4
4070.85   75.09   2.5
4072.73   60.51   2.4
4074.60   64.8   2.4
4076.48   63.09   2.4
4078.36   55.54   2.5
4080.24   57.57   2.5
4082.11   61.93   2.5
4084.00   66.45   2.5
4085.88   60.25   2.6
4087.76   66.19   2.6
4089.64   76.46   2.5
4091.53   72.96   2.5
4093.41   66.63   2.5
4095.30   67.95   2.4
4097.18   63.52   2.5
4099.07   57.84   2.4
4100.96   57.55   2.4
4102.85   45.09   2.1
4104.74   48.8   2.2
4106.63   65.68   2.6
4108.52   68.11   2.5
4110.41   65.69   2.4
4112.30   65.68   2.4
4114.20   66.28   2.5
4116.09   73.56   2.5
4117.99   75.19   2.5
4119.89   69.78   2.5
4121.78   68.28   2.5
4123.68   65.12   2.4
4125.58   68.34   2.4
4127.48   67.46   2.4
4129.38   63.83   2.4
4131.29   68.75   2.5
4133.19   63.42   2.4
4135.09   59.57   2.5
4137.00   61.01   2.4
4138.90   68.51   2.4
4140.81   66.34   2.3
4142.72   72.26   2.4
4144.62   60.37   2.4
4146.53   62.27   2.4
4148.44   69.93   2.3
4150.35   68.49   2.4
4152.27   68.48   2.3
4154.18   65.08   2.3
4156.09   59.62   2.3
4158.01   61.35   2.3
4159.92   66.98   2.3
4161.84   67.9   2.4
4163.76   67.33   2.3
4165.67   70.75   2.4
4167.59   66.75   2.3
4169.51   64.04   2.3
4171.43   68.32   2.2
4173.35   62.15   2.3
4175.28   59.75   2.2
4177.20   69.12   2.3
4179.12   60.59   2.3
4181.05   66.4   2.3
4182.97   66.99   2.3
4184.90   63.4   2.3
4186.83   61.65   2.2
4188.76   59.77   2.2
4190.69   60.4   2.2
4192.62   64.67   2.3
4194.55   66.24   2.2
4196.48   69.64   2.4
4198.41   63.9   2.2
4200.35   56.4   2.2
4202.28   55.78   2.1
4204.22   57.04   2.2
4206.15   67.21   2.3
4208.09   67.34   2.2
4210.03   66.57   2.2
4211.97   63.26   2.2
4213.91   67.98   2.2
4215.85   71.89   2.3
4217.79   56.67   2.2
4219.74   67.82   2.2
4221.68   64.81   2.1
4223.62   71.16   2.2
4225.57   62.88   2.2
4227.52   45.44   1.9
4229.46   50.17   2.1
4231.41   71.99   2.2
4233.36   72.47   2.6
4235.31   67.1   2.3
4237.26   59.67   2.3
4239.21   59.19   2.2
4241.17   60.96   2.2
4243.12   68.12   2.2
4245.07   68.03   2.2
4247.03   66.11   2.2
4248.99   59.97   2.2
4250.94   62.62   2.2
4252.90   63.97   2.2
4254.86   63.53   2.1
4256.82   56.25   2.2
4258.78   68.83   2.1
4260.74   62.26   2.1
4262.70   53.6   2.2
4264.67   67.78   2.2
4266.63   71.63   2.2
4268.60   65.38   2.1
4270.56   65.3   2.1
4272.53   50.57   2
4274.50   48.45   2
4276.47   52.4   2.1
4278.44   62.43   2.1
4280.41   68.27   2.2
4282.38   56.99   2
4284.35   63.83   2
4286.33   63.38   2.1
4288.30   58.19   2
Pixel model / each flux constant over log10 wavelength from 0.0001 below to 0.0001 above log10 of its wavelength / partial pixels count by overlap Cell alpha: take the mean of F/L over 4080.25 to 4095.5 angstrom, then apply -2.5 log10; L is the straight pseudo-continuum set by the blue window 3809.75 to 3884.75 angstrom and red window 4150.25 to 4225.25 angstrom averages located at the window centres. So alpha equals -0.16 mag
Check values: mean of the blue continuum 40.5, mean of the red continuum 64.6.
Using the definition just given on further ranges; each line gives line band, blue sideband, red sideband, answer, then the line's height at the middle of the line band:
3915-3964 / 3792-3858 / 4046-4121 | 0.30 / 50.4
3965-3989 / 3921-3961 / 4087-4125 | 0.17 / 42.4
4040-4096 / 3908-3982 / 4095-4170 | -0.13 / 55.5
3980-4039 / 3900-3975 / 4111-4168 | -0.22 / 47.9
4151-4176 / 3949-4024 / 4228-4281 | -0.13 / 58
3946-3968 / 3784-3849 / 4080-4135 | 0.20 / 52.5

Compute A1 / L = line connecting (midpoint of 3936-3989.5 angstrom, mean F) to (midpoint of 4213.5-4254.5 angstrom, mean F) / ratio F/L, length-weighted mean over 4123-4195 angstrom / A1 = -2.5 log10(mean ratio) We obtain -0.15 mag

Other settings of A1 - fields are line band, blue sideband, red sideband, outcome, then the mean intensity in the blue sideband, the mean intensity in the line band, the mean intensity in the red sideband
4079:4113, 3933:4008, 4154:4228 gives -0.151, 42.5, 62.9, 64.1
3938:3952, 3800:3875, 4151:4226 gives 0.310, 41.2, 36.4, 64.6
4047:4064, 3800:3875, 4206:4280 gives -0.149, 41.2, 60.7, 62.9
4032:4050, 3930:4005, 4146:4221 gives -0.201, 41.2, 59.2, 64.6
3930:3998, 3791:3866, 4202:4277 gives 0.223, 40.9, 39.3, 62.7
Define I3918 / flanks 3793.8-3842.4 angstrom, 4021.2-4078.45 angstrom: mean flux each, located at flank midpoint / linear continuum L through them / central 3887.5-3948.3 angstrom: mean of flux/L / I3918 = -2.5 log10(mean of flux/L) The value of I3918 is 0.23 mag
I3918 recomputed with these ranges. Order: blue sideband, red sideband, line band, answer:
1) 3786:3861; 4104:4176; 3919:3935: 0.42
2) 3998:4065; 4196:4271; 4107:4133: -0.10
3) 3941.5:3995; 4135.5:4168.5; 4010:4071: -0.17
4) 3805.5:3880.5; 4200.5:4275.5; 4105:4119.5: -0.21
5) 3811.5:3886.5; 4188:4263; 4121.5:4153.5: -0.14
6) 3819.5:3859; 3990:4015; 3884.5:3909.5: 0.04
